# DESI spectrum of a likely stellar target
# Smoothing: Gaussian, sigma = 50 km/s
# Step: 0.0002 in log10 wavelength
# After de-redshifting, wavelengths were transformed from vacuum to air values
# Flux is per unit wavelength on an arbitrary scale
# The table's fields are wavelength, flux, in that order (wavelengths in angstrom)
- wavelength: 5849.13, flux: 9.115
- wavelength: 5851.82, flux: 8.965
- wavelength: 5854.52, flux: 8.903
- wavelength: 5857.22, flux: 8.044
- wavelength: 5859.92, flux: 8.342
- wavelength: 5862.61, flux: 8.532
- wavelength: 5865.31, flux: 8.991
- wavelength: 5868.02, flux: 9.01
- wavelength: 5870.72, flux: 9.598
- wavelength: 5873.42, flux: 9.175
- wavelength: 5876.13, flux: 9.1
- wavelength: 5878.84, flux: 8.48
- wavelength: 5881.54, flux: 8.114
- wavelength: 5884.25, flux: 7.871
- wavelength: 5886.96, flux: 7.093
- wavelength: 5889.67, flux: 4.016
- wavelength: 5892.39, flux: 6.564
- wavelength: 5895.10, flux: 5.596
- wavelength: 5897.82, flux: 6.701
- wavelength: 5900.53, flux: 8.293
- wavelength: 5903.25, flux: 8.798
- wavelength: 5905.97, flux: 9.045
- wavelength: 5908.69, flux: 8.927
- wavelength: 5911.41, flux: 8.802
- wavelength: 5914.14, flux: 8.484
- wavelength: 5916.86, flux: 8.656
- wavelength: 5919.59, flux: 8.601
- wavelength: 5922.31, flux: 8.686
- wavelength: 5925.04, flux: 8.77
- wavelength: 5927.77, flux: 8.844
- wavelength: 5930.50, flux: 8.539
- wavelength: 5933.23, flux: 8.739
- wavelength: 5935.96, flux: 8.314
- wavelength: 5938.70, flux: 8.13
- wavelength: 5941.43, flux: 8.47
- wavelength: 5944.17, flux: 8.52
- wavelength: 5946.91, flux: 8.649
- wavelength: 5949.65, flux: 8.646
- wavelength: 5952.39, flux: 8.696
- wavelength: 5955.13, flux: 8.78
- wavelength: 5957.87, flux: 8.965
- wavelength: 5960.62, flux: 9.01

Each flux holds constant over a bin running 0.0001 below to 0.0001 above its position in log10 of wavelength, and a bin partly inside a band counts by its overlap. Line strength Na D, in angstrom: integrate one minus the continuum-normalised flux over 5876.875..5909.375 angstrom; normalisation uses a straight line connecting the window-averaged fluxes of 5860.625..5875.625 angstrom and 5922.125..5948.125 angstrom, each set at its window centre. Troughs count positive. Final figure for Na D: 5.1 angstrom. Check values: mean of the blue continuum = 9.04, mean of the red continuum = 8.56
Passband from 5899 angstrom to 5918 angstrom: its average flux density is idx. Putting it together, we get 8.7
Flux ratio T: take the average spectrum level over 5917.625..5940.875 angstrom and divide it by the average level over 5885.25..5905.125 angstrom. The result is 1.26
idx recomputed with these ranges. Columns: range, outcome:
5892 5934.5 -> 8.29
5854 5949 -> 8.27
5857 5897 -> 7.88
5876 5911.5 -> 7.58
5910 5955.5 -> 8.6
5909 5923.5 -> 8.67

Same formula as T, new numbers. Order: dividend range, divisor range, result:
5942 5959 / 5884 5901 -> 1.35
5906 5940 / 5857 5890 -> 1.04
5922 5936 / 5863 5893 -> 1.08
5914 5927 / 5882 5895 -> 1.35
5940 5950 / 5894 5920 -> 1.04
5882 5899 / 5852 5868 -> 0.74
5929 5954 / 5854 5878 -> 0.96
